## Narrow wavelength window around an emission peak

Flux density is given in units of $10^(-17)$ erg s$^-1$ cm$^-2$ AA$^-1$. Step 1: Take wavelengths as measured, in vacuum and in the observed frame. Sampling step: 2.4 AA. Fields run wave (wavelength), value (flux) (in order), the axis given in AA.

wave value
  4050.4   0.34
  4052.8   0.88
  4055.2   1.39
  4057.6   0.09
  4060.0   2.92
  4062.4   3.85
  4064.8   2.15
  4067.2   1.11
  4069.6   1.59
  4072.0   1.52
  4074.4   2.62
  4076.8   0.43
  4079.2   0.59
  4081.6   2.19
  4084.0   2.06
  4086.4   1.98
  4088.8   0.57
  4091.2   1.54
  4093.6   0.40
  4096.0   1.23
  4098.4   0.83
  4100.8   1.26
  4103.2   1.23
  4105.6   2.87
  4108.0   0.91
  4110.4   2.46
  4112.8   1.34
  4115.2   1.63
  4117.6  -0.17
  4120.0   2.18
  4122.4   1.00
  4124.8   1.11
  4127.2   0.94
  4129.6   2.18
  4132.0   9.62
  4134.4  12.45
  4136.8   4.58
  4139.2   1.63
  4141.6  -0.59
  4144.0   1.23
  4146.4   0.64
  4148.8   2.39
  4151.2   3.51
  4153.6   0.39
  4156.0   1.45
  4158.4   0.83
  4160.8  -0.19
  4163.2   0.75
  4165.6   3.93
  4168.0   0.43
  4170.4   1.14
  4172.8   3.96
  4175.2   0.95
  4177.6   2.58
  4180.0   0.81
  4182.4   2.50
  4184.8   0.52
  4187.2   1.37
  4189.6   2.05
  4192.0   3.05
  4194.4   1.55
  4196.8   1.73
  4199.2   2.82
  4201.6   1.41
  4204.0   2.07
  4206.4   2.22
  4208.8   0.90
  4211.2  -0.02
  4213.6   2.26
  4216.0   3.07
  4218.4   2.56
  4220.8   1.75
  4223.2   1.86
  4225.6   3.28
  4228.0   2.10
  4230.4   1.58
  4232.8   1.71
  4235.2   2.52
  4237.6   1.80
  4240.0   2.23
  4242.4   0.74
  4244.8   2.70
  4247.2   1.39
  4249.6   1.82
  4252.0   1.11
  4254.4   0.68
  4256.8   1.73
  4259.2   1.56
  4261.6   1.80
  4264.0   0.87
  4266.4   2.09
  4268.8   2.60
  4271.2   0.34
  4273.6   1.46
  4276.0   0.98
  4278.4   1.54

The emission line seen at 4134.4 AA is [O II] 3727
